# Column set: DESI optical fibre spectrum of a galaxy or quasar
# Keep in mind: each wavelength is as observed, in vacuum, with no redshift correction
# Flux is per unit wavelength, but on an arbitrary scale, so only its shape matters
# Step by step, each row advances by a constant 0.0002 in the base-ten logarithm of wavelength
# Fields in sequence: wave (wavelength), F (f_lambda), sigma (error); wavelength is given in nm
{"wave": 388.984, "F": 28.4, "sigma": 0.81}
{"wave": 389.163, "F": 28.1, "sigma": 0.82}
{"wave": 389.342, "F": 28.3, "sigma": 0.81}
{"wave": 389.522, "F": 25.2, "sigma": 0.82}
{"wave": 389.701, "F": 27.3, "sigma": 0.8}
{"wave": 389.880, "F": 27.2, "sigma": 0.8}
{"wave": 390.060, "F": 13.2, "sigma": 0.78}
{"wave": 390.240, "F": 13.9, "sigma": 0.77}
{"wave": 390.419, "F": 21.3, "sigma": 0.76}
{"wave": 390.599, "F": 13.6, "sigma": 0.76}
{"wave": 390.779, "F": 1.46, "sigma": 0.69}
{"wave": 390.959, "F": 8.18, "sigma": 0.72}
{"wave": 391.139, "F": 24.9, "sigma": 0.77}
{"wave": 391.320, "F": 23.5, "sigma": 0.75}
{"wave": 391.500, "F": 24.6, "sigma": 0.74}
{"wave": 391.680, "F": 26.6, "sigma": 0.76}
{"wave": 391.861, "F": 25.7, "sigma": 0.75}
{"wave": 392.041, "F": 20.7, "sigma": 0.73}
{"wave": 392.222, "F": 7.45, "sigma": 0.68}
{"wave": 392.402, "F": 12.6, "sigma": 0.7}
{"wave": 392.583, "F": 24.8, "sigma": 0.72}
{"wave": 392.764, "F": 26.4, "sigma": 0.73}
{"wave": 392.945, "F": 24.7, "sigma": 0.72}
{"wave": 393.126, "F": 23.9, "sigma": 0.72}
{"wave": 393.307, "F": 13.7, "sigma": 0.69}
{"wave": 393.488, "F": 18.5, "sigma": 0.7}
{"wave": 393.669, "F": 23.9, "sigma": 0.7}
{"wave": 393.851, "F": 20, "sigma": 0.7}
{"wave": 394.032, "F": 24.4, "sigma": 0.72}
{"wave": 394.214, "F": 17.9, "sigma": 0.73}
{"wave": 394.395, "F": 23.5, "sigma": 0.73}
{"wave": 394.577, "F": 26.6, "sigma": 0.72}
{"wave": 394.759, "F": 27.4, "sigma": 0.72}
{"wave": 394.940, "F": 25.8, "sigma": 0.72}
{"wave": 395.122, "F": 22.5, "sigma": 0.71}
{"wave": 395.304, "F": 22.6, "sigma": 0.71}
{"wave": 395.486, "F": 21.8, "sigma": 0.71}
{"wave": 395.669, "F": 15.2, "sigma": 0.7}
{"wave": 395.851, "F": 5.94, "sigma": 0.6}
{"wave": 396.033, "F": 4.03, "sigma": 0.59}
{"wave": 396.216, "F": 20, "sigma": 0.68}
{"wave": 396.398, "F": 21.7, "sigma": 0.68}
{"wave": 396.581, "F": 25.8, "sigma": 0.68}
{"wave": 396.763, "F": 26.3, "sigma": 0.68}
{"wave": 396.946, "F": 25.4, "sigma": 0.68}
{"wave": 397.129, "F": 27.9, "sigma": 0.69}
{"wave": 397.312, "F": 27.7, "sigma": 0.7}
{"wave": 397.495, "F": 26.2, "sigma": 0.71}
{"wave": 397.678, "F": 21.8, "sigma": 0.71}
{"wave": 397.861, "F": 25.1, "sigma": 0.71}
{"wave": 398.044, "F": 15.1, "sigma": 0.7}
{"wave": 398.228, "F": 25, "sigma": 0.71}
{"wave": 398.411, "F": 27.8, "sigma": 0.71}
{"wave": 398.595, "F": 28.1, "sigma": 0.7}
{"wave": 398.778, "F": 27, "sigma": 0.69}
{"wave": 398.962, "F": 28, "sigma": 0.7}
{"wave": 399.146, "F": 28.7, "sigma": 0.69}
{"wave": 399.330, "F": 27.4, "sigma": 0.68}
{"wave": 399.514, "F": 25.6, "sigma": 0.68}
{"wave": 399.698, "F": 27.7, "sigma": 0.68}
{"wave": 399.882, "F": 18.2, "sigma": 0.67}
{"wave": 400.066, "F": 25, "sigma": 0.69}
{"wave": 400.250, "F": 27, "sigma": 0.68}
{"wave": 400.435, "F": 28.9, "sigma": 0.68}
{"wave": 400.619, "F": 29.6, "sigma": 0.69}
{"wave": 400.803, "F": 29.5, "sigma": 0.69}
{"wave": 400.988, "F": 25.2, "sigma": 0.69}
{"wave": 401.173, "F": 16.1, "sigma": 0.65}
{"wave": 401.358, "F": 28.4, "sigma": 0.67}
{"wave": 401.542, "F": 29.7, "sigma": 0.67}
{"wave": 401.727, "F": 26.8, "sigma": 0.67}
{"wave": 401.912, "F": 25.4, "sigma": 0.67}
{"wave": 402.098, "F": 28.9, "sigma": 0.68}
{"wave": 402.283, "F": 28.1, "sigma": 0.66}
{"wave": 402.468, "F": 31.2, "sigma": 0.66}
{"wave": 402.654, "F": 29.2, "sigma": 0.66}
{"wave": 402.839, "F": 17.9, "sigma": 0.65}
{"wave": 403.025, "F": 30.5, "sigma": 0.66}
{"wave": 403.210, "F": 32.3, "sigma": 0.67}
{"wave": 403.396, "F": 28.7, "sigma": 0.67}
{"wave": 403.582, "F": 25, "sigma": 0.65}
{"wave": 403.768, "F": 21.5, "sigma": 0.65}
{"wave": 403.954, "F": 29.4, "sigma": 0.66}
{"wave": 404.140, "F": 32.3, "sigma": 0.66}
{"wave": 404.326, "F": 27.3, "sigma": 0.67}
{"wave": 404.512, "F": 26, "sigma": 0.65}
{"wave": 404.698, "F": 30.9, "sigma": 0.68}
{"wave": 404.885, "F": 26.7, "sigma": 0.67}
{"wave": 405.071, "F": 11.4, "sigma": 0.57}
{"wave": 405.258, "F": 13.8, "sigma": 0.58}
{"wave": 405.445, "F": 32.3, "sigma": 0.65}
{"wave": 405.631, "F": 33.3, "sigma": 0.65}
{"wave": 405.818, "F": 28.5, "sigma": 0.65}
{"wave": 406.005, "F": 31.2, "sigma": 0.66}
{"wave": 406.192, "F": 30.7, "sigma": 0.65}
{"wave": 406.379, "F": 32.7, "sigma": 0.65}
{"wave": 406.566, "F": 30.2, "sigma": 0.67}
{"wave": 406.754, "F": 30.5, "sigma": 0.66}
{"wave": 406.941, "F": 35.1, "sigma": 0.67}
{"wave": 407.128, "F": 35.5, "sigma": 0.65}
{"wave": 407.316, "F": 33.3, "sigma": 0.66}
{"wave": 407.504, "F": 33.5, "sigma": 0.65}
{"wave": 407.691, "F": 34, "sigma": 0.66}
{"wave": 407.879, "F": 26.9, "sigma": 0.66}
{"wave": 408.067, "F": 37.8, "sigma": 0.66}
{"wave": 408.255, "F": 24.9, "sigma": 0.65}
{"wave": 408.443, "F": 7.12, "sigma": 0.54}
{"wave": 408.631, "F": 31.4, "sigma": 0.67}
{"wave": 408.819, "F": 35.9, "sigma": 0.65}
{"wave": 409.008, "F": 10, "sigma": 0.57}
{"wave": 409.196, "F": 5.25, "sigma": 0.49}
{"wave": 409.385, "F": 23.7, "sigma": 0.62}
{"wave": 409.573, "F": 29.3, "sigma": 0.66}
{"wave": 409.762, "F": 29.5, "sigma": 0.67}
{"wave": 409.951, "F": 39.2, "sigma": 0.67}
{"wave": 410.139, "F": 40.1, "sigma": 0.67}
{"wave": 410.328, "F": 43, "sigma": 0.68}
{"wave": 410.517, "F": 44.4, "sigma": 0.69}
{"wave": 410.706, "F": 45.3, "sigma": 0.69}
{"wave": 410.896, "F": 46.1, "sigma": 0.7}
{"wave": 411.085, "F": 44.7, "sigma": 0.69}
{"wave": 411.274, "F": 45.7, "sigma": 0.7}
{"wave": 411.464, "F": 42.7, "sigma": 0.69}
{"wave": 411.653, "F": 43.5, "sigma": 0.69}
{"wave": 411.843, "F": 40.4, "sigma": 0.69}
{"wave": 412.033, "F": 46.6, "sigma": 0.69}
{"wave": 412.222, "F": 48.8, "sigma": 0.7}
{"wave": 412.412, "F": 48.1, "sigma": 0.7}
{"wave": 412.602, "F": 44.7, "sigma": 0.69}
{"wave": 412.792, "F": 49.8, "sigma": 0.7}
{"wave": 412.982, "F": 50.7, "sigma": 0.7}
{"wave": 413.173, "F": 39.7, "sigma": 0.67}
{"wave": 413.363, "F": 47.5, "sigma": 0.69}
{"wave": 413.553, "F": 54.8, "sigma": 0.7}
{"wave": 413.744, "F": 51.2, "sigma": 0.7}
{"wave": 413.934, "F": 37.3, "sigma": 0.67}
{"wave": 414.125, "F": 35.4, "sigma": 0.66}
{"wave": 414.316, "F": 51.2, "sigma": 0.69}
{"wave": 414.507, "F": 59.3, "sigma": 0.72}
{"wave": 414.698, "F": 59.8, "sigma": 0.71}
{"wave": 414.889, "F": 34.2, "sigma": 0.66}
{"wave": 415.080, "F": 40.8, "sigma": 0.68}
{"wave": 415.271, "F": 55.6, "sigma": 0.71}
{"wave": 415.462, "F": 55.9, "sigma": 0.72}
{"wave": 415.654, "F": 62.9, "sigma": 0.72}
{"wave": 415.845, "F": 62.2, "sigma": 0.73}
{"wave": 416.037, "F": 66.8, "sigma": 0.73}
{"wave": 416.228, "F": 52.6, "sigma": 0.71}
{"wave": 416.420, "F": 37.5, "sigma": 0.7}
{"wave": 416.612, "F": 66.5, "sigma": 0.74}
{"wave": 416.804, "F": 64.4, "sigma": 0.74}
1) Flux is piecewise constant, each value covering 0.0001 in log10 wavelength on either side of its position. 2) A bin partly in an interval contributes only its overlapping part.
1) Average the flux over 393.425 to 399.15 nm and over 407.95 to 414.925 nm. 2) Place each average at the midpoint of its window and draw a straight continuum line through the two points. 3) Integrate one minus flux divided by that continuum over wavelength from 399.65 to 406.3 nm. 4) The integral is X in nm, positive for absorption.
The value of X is 0.73 nm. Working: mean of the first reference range 22.7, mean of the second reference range 39.7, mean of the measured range 26.8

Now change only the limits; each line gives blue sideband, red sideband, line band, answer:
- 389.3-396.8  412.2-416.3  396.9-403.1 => 0.79 nm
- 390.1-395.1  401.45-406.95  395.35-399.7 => 0.09 nm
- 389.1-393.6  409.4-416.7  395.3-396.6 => 0.48 nm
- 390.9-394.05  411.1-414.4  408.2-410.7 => 0.79 nm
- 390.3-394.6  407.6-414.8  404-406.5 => 0.43 nm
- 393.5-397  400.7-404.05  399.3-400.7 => -0.07 nm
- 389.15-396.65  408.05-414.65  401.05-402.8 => 0.17 nm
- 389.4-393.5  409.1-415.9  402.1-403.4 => 0.18 nm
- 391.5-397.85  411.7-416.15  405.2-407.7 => 0.49 nm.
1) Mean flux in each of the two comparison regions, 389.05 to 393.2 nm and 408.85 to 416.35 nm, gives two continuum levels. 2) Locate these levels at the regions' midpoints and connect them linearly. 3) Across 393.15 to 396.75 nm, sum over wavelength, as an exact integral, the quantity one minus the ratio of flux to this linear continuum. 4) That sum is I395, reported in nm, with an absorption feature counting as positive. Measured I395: 0.65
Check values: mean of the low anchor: 20.6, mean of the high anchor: 44.3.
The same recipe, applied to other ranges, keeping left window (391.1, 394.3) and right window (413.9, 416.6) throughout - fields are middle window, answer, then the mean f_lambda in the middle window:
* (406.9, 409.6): 0.98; 26.7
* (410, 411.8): 0.08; 43.7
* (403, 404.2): 0.25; 28.3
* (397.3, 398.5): 0.19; 23.9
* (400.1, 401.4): 0.24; 26.2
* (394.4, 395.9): 0.18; 21.5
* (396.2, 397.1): 0.07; 24.5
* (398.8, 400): 0.17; 26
